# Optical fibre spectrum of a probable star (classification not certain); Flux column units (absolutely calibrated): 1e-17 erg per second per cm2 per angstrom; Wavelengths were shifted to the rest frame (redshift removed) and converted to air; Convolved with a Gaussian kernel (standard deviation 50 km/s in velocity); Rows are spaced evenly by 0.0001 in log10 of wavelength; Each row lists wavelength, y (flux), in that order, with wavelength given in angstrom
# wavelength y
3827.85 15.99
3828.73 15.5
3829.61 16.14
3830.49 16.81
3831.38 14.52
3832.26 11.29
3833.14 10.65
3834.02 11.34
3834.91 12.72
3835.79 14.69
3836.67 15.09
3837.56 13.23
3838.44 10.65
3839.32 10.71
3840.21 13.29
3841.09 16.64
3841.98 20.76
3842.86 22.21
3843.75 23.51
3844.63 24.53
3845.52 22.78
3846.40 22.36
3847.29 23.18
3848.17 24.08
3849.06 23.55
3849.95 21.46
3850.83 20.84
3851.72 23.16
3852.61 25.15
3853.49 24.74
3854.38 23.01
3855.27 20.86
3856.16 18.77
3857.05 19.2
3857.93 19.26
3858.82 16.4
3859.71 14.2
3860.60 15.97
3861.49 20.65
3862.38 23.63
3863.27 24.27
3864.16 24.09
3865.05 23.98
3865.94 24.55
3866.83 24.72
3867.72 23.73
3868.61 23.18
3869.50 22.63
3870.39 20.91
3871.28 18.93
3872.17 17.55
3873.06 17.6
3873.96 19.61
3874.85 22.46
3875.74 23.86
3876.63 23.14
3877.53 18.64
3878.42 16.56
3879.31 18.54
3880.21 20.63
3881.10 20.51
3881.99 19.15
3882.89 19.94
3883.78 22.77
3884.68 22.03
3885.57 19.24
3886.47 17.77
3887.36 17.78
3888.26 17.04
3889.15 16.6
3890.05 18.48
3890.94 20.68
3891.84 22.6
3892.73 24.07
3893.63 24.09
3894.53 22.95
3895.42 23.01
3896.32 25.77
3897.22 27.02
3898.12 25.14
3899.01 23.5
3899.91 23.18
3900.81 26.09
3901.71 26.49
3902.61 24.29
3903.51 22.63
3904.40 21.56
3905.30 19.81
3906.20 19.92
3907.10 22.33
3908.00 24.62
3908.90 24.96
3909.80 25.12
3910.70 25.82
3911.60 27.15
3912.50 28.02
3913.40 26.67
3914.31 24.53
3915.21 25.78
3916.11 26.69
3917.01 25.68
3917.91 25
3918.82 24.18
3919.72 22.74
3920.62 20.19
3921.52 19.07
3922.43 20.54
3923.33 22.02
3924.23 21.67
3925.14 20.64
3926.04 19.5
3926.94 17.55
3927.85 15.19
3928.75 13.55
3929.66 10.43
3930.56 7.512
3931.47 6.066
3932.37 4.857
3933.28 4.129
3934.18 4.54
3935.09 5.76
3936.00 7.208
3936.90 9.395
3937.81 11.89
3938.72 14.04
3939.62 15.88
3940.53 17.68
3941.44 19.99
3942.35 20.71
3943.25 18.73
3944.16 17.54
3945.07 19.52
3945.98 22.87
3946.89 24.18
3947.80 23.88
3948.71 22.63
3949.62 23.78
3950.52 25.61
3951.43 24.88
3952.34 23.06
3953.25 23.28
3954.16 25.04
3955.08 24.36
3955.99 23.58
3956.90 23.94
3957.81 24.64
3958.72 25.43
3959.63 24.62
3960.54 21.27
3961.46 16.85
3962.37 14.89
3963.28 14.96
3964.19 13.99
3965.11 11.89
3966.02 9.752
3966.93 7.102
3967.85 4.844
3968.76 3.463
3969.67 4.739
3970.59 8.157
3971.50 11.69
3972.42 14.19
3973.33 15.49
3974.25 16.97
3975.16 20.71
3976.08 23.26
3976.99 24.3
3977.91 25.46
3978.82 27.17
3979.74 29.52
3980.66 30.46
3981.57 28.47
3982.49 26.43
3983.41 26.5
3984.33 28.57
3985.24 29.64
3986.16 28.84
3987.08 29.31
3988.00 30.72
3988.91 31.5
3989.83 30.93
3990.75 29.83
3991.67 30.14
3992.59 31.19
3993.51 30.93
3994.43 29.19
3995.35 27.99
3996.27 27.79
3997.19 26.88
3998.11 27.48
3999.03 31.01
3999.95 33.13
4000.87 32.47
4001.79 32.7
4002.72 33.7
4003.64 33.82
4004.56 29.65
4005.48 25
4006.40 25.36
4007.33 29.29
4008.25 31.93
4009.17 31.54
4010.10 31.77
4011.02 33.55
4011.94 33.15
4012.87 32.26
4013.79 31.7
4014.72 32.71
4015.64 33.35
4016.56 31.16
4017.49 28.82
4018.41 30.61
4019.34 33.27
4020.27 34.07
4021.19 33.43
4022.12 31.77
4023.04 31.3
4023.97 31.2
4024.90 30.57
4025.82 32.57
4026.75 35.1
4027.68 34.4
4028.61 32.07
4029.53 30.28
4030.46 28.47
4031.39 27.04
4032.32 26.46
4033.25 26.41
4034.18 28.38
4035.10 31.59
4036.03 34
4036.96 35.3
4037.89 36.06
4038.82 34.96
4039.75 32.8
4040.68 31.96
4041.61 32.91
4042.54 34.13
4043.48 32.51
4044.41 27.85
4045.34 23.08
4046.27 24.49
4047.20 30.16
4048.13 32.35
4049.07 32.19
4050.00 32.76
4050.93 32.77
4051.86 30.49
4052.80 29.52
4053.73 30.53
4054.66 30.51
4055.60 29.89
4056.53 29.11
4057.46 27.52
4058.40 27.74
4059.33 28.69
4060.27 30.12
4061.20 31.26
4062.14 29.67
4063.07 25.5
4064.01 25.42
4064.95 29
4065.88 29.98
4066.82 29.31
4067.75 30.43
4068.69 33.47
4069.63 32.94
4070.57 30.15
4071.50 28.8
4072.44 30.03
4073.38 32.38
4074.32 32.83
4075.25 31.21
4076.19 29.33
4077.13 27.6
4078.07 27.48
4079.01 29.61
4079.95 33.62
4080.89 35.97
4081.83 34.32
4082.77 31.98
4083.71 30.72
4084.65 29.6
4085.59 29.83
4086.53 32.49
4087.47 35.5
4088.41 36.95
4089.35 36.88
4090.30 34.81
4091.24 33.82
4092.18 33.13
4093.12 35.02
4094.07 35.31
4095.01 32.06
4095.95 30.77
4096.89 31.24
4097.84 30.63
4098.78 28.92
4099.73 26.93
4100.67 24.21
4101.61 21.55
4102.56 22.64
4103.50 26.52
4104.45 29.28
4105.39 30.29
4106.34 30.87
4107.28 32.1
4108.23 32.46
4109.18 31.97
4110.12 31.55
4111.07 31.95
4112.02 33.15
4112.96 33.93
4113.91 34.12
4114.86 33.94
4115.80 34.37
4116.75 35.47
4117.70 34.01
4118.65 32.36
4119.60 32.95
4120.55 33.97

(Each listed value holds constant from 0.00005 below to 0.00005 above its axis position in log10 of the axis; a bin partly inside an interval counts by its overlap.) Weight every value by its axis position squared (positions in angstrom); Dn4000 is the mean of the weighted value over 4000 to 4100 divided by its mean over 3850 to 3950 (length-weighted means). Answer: 1.66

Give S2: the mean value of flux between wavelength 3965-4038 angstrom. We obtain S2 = 27.5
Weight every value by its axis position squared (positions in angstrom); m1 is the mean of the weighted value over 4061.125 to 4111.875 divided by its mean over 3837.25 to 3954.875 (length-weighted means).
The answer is 1.66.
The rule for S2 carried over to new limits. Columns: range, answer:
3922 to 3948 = 15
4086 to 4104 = 31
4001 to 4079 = 30.7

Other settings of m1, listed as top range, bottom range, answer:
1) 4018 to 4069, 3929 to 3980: 1.91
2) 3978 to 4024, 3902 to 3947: 1.69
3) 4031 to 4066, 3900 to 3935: 1.61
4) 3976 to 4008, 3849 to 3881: 1.48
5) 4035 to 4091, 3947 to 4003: 1.39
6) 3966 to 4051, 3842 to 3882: 1.42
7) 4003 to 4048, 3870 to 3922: 1.49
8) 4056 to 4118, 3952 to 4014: 1.32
